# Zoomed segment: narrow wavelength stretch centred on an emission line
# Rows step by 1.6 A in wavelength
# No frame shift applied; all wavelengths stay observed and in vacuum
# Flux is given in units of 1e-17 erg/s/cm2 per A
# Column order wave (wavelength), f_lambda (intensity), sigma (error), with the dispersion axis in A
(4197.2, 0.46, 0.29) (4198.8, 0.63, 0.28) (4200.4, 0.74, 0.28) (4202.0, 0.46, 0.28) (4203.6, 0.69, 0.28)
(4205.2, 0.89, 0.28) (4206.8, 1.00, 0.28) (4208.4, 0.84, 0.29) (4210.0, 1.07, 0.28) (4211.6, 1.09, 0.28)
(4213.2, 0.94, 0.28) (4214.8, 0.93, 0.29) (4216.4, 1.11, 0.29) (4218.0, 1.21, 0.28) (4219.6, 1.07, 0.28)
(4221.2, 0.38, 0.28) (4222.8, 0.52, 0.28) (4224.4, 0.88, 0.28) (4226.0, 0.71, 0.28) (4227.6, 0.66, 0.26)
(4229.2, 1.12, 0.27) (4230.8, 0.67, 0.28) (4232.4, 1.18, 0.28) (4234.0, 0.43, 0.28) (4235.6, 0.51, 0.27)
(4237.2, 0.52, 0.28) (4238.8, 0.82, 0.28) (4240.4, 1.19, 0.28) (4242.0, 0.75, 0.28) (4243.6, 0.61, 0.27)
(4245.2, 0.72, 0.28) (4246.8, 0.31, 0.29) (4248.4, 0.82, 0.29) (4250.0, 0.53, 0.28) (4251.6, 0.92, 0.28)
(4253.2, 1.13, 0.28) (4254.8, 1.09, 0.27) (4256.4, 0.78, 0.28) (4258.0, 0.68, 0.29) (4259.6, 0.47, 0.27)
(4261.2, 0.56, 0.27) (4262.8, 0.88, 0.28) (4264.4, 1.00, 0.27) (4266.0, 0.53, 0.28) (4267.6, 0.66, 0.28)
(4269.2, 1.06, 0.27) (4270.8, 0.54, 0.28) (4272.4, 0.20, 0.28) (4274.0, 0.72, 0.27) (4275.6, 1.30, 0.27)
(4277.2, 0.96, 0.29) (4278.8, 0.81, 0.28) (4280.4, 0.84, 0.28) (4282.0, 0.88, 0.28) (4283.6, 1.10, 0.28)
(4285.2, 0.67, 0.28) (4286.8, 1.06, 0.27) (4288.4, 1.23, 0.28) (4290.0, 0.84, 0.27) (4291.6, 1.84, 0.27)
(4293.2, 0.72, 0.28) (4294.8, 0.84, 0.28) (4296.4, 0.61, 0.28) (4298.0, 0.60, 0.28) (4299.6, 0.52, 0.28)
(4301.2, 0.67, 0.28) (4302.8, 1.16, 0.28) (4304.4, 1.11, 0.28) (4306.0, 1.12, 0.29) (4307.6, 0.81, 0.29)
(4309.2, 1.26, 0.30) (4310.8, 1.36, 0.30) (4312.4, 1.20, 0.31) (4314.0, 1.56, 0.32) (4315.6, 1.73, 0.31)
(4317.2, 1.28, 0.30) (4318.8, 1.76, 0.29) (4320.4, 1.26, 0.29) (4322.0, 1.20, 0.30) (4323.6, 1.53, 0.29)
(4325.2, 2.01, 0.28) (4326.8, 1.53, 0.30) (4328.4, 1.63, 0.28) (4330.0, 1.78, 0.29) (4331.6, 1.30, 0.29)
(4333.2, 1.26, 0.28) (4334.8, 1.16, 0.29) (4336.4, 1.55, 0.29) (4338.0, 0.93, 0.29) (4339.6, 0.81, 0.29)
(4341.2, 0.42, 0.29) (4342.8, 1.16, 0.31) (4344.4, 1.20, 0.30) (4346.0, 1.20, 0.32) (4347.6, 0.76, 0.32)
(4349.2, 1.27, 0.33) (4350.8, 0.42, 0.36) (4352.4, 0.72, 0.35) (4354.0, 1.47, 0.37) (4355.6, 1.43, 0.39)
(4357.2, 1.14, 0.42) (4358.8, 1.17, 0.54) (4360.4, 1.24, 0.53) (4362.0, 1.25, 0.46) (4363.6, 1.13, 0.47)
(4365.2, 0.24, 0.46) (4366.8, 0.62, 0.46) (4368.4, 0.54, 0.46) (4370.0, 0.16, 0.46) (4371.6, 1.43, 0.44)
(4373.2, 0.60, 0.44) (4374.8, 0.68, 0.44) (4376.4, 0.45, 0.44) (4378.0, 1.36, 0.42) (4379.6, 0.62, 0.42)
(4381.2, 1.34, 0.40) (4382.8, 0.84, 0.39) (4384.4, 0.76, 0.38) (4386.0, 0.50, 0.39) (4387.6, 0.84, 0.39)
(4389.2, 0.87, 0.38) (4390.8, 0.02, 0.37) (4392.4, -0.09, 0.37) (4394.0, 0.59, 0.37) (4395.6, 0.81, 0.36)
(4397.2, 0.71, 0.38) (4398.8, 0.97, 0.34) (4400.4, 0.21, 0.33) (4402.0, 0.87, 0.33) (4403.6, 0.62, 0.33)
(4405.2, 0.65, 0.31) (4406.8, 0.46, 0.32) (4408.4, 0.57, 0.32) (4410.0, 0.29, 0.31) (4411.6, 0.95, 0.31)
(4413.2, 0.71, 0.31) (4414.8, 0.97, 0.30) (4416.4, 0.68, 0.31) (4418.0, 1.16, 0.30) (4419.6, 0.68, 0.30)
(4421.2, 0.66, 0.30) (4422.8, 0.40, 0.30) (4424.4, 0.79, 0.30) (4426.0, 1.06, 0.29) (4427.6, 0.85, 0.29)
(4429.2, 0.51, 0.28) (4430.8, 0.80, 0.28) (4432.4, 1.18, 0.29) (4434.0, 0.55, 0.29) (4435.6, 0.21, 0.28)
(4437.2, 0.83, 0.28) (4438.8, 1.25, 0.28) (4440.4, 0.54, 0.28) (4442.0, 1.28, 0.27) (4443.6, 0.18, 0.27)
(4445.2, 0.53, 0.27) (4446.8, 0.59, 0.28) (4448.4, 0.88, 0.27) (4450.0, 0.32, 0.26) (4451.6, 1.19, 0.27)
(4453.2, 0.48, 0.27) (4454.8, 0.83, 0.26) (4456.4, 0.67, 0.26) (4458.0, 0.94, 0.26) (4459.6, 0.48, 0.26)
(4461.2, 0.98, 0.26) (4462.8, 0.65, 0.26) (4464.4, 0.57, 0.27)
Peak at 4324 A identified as C III]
